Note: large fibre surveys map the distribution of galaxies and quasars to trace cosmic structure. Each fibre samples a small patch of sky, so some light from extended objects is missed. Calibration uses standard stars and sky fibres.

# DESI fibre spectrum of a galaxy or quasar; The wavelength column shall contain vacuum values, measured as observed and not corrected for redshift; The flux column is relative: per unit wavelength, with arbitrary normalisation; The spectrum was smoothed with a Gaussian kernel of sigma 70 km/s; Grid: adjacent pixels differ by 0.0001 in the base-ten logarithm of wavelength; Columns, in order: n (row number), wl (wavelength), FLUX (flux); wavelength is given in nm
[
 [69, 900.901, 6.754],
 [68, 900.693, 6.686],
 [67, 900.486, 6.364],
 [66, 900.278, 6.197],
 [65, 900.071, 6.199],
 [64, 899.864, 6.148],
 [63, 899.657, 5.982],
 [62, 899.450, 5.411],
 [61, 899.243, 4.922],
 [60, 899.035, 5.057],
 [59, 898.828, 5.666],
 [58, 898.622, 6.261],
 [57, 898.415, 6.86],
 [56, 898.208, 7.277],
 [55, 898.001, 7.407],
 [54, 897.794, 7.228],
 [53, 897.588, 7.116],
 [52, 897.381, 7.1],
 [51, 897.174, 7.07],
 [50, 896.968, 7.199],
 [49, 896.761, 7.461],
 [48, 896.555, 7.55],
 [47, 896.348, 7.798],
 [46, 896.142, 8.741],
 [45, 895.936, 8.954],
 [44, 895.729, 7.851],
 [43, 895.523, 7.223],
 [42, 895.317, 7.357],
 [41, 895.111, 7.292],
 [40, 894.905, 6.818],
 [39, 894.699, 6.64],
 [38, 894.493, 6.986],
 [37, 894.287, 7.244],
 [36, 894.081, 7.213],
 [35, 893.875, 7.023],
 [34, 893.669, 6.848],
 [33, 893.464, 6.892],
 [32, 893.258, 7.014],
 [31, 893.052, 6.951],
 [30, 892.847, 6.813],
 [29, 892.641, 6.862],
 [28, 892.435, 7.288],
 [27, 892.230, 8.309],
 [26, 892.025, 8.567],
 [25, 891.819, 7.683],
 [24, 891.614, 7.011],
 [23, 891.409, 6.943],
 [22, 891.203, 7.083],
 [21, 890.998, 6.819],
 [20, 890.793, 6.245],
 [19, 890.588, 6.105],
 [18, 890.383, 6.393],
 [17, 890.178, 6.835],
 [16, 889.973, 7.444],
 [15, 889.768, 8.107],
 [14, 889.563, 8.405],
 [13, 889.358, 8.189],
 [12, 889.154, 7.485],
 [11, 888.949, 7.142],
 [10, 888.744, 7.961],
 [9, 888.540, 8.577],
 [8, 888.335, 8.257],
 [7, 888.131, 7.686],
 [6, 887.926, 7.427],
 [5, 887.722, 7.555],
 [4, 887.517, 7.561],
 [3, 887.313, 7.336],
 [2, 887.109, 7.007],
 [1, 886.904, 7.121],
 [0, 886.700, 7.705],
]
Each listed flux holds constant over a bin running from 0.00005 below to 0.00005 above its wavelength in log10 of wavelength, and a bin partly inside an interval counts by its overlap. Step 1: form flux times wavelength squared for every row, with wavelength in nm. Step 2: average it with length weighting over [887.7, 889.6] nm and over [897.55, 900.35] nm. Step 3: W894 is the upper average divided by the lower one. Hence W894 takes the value 0.81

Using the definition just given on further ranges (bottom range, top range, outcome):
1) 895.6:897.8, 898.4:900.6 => 0.77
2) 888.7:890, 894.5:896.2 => 0.98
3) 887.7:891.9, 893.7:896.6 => 1.02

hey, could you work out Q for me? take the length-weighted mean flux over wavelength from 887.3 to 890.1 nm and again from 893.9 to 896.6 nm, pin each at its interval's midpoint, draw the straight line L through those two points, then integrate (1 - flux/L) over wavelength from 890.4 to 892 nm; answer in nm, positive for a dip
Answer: 0.16 nm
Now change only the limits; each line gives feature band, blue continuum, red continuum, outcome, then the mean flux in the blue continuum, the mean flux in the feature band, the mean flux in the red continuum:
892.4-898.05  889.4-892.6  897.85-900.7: -0.48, 7.29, 7.28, 6.17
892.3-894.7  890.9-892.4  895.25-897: 0.19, 7.48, 7.01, 7.82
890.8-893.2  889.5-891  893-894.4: -0.08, 7.02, 7.25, 7.03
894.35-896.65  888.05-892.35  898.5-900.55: -0.36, 7.49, 7.56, 5.82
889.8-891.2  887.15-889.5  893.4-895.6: 0.14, 7.74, 6.75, 7.05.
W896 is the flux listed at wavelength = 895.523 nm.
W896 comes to 7.223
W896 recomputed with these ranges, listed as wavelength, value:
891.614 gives 7.011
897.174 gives 7.07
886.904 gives 7.121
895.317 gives 7.357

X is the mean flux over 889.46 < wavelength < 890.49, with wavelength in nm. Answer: 7.43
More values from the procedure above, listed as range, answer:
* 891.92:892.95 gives 7.57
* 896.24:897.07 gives 7.51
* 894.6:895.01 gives 6.73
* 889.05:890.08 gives 7.92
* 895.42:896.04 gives 8.01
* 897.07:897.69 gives 7.09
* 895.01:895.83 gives 7.43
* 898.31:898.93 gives 6.27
